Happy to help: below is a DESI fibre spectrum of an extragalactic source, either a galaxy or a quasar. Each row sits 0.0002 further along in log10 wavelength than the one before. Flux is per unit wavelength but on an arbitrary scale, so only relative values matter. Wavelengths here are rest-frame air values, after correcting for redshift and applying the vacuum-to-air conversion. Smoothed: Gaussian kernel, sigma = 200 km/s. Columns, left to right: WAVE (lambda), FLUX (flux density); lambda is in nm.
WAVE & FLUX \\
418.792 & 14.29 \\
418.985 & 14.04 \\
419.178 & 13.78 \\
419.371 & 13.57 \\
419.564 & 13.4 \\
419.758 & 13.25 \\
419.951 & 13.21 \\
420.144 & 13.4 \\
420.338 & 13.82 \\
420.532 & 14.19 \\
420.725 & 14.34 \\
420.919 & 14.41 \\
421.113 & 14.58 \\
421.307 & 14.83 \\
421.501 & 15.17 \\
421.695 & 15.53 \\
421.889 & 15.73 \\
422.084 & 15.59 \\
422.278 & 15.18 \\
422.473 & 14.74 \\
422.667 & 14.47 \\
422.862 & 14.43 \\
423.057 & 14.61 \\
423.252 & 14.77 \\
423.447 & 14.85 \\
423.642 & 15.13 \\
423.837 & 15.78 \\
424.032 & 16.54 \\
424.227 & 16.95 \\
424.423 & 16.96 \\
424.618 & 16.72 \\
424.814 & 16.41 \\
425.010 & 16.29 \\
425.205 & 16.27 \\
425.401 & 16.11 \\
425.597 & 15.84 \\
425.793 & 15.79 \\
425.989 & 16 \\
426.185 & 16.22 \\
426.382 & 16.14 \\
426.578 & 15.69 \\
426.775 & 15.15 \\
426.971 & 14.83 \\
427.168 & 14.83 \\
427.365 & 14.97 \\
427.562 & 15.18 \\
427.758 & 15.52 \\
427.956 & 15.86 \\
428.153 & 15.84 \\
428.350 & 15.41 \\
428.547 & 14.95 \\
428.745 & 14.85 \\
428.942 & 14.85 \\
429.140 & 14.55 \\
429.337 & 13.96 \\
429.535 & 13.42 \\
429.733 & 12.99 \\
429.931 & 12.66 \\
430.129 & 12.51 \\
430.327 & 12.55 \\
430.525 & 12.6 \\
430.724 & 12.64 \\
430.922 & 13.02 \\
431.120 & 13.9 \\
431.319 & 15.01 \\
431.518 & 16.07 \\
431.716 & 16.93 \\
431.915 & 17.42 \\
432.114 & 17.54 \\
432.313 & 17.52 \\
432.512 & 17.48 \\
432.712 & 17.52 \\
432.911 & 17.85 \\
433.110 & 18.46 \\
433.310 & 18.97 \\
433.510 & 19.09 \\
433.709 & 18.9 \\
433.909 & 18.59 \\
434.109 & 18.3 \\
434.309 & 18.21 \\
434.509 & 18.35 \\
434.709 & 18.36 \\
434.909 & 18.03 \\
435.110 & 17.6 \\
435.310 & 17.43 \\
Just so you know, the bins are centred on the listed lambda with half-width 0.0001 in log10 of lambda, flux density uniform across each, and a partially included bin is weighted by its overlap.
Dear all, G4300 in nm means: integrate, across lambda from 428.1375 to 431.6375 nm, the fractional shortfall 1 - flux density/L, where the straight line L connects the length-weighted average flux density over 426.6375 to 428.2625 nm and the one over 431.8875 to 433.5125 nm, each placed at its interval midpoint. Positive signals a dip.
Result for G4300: 0.54 nm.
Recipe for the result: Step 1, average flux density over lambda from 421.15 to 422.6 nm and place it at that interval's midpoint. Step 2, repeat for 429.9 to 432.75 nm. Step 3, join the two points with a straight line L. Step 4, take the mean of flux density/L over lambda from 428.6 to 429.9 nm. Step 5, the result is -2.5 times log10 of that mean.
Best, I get 0.08 mag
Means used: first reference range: 15.2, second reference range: 15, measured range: 14.1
